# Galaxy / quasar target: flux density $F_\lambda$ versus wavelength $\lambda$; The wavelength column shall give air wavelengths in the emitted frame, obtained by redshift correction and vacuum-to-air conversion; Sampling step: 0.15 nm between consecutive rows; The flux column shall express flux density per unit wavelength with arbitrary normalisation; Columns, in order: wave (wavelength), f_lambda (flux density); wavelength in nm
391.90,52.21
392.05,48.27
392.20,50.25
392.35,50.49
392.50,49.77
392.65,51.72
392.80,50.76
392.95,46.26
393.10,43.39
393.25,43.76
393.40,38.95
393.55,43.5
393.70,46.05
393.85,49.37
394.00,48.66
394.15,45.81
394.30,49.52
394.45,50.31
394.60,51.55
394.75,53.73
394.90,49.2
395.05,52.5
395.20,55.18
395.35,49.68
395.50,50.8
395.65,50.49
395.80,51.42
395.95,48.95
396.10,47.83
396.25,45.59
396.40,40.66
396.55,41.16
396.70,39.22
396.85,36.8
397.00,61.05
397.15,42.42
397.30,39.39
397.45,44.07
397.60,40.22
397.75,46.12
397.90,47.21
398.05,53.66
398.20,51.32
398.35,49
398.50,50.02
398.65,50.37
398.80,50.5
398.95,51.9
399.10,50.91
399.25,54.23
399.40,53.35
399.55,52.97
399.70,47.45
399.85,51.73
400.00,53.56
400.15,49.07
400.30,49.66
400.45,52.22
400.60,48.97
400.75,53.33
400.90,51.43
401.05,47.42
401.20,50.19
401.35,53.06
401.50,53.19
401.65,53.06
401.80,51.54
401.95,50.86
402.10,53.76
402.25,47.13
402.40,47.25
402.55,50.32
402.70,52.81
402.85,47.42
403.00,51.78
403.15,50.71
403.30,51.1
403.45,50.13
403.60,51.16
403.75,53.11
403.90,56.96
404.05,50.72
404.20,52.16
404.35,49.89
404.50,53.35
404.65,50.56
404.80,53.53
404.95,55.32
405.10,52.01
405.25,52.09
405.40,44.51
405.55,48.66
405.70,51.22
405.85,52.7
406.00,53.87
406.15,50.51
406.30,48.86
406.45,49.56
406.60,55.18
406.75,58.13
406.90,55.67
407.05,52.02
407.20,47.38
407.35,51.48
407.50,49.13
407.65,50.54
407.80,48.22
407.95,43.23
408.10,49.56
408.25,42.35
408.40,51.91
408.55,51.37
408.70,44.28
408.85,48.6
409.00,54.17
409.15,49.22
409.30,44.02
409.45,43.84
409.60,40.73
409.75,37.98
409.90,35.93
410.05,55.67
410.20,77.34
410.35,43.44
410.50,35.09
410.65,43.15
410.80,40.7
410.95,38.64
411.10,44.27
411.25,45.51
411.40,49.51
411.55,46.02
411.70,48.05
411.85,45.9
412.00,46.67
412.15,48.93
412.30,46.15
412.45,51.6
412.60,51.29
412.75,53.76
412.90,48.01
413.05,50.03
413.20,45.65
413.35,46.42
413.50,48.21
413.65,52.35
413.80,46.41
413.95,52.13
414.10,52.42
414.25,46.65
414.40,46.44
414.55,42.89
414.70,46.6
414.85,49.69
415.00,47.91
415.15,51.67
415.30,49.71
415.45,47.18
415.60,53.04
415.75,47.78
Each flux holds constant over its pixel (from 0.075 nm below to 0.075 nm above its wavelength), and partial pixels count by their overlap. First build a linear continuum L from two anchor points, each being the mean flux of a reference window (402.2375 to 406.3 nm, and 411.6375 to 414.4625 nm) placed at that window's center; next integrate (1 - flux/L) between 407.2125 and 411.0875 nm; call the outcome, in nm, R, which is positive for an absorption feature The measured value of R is 0.24 nm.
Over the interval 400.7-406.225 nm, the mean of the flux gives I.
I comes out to 51.3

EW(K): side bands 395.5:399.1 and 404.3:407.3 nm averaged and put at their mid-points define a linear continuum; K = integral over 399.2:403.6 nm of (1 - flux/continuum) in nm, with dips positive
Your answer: -0.15 nm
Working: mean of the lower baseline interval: 47.1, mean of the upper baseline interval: 51.8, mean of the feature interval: 51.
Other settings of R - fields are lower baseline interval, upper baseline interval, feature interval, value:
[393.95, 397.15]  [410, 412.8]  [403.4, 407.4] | -0.32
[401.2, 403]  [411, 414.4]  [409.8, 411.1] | 0.08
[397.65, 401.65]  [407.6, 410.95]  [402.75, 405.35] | -0.15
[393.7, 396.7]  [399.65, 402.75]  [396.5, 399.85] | 0.12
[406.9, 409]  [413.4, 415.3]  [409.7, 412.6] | 0.13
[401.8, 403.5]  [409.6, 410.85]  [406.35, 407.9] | -0.12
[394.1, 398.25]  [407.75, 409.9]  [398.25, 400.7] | -0.20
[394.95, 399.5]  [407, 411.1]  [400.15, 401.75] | -0.11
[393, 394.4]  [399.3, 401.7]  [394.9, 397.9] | 0.07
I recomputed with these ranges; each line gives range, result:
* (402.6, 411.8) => 49.3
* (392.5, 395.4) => 48.4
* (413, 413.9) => 48.2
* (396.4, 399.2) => 46.9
